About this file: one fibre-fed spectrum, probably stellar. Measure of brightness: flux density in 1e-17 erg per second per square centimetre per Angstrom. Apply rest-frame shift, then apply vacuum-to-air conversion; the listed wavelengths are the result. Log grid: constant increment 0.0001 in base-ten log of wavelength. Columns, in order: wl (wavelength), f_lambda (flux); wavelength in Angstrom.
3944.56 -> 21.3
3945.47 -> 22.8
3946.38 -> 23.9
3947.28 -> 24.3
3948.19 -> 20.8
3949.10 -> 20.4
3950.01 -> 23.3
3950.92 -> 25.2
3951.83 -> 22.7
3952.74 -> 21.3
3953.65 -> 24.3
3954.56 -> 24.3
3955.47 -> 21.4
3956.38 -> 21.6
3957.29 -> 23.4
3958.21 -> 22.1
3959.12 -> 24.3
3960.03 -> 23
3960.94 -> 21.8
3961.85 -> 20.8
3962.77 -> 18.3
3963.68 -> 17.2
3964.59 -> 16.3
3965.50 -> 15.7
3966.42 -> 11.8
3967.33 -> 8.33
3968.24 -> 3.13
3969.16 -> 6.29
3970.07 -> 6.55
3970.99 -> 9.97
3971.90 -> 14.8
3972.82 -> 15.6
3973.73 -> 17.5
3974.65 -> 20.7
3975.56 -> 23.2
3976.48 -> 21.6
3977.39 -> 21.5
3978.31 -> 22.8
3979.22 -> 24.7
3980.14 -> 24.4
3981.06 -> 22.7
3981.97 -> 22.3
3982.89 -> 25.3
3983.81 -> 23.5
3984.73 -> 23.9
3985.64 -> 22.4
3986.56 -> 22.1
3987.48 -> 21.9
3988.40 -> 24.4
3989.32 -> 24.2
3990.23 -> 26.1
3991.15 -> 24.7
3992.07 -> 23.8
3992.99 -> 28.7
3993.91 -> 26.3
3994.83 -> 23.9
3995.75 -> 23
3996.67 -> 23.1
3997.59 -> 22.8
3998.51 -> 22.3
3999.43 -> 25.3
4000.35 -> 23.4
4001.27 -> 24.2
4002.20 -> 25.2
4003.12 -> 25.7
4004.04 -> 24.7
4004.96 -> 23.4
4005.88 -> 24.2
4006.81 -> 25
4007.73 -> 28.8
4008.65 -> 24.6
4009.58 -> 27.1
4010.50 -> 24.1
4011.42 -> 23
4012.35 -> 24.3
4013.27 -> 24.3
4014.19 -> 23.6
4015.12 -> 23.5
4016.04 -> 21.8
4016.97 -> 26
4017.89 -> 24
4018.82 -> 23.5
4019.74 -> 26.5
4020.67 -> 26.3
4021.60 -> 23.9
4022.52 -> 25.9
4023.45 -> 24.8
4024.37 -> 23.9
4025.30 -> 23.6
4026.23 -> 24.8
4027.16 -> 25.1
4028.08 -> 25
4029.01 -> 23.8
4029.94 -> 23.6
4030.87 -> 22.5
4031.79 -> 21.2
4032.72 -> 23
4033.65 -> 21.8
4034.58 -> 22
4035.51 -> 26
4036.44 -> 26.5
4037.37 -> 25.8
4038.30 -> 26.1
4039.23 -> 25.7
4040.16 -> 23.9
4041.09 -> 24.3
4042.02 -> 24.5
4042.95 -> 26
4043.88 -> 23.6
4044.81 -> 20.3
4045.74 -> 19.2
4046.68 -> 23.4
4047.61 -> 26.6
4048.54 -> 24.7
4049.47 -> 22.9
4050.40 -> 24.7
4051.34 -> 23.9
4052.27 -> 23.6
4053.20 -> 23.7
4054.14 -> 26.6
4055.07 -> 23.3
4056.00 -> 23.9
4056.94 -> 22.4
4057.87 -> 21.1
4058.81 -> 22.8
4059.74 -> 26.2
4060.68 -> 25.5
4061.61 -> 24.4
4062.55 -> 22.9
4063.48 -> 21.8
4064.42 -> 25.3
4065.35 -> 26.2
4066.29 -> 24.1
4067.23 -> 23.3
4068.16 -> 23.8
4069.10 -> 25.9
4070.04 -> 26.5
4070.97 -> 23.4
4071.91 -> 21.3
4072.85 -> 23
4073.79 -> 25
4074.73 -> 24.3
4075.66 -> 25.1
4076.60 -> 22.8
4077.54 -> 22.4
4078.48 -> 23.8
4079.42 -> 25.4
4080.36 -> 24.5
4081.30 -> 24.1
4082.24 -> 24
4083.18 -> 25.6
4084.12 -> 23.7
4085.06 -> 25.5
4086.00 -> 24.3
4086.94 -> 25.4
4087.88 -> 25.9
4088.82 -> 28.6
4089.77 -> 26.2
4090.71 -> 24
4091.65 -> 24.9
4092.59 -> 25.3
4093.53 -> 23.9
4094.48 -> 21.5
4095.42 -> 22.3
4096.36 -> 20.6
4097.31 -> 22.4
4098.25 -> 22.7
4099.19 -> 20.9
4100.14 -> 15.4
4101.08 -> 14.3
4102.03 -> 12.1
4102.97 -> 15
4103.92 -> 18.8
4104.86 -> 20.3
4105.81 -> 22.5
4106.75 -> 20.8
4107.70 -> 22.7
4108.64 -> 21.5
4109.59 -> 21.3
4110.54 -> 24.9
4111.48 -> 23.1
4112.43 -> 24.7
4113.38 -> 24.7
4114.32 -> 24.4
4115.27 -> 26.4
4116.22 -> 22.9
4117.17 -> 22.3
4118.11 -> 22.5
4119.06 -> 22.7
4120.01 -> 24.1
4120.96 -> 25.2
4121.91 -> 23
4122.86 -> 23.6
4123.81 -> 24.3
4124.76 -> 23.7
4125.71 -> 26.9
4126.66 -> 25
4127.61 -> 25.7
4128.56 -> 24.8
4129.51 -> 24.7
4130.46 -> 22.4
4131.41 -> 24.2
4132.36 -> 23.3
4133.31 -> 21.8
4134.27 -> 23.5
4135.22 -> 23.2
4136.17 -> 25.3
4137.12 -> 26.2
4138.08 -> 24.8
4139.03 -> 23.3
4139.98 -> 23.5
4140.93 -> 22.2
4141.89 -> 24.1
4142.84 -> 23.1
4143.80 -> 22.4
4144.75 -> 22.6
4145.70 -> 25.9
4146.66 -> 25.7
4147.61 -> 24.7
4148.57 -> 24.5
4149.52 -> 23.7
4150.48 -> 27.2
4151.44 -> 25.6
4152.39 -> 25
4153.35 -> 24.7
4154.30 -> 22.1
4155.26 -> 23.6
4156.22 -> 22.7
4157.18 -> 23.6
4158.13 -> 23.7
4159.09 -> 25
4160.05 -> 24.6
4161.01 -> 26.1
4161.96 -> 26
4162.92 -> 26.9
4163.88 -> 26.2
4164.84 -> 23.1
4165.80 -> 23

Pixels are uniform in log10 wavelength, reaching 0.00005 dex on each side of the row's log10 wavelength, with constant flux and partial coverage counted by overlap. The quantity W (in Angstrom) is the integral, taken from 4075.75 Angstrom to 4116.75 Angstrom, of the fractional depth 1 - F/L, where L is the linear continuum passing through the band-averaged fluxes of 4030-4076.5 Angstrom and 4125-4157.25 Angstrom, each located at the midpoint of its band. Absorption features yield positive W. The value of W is 2.3 Angstrom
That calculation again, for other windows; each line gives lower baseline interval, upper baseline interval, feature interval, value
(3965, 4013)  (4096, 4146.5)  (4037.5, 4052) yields -1.3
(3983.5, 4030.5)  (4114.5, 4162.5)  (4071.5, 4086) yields 0.1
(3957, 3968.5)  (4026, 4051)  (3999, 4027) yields -3.7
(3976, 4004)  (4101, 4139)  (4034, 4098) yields -2.2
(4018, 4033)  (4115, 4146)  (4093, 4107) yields 2.6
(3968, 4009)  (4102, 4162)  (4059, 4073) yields -0.9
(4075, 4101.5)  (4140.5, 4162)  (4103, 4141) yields 0.7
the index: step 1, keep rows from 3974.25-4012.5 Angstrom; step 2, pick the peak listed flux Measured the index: 28.8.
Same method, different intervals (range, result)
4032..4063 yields 26.6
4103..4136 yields 26.9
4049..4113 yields 28.6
